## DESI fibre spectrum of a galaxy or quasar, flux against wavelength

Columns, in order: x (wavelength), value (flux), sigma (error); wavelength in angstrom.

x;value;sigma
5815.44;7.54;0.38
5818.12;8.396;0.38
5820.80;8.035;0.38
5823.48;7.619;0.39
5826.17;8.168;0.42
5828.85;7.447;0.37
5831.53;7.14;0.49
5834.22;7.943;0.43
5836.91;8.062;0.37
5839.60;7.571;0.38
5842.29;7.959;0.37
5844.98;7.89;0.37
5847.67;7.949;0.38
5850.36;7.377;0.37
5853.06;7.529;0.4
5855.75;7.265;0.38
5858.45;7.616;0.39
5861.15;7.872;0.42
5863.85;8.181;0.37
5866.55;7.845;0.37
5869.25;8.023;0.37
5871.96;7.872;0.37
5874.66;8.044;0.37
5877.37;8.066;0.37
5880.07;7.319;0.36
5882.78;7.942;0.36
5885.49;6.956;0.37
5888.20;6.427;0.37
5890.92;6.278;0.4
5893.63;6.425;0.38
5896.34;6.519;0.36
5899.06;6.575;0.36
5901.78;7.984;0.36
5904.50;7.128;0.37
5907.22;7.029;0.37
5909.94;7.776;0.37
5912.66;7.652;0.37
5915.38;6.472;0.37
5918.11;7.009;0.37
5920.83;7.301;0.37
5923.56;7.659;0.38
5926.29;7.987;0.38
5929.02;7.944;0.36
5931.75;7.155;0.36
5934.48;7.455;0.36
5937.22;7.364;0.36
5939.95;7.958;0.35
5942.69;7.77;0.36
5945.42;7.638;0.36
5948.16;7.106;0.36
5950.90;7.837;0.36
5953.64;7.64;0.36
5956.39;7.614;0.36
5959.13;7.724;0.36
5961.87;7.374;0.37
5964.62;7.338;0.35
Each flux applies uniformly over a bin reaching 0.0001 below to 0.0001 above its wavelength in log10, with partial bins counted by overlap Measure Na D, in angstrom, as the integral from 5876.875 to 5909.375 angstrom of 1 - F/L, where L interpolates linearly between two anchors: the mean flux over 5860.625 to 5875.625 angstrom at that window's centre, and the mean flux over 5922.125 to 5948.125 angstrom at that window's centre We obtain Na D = 3.3 angstrom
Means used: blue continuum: 7.98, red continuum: 7.63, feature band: 7.04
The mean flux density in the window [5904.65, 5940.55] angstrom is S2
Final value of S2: 7.42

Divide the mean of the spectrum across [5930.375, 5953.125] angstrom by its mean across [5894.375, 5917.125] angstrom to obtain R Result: 1.1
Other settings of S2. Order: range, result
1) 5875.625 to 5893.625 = 7.13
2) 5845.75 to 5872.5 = 7.75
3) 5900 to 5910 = 7.4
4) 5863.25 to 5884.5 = 7.89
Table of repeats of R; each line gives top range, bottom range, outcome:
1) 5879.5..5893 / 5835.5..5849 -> 0.88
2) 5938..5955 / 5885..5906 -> 1.13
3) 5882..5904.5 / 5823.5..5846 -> 0.89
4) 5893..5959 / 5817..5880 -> 0.95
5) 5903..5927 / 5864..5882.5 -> 0.93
